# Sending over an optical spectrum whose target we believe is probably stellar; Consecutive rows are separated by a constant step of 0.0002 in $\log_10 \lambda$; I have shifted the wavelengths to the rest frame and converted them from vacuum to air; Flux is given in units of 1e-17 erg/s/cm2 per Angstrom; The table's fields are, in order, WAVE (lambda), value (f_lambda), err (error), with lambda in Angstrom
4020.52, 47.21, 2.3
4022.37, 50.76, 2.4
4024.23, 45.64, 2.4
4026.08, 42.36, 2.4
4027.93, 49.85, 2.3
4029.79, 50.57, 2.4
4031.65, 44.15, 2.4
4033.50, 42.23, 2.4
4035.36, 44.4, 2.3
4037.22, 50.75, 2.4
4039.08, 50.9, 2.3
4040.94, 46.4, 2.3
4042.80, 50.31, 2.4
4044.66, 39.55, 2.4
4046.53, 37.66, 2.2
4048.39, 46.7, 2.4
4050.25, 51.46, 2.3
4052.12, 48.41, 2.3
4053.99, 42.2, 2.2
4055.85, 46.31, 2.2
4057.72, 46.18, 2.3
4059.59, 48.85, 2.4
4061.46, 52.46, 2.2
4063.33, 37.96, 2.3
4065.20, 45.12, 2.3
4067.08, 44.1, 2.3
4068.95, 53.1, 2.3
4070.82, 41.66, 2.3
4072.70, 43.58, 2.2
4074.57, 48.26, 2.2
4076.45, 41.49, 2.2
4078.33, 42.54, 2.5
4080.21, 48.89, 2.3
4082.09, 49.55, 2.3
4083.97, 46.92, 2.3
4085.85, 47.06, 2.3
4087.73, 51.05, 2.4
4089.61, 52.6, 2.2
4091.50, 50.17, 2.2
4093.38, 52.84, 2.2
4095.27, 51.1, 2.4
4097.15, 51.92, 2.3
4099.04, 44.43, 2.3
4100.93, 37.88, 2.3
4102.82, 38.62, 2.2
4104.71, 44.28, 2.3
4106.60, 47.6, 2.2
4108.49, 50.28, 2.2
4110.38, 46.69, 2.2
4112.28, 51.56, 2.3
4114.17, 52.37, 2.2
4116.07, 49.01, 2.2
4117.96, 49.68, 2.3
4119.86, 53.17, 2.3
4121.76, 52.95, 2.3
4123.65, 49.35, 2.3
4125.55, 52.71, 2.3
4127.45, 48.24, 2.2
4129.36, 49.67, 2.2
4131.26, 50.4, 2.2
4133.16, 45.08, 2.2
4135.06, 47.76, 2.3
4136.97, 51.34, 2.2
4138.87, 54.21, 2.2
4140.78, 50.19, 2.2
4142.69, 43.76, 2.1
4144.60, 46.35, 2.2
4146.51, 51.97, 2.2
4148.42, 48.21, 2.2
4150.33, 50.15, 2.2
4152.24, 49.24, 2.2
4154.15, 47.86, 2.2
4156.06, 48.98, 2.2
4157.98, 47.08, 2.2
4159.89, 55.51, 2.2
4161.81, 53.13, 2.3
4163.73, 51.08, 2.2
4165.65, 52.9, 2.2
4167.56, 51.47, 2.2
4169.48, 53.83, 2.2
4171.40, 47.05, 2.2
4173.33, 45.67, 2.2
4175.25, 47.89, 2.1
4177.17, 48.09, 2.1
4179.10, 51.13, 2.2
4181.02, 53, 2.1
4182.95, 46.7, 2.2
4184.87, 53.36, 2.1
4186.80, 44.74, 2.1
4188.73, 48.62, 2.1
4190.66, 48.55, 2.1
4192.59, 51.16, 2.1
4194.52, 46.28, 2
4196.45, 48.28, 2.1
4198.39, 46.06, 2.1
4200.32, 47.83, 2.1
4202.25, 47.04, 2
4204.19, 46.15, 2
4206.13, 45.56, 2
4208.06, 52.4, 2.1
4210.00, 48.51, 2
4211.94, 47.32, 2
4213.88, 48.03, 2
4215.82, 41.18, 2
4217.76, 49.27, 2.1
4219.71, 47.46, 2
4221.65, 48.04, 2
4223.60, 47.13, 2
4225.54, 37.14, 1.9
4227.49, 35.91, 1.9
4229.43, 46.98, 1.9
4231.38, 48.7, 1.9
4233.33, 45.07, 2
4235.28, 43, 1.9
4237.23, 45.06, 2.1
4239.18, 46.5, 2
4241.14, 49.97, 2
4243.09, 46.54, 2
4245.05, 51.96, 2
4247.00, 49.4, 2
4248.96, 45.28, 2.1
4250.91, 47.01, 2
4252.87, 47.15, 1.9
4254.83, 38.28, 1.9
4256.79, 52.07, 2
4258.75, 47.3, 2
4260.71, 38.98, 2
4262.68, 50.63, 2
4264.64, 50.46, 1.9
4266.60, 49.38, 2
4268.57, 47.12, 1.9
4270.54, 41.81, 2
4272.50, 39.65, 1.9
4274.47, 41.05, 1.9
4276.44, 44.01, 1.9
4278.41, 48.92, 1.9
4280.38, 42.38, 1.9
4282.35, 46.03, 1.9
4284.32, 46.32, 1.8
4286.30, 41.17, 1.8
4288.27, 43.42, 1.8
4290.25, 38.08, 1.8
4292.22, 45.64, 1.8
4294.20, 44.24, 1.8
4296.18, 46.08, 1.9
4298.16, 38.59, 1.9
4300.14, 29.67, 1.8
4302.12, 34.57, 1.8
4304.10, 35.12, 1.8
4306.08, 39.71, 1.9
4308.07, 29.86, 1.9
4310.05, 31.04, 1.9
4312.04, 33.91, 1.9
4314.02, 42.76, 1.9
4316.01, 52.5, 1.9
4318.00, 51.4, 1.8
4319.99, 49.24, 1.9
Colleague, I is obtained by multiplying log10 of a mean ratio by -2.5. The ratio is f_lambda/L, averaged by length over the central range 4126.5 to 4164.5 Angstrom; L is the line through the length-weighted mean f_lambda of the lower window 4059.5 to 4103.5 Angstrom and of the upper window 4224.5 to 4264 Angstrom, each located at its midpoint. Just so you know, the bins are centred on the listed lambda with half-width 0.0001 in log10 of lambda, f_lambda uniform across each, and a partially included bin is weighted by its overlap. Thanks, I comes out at -0.07 mag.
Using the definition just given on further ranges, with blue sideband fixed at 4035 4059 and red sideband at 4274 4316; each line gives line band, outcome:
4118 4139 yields -0.135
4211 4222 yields -0.111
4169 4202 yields -0.133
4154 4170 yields -0.180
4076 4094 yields -0.070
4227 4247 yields -0.114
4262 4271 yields -0.172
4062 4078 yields 0.030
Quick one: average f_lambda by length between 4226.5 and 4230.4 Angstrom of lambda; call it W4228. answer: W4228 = 41.5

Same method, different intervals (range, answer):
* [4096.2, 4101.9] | 44.7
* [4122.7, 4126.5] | 51.1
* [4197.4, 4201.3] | 47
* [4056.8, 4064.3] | 46.4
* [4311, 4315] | 38.3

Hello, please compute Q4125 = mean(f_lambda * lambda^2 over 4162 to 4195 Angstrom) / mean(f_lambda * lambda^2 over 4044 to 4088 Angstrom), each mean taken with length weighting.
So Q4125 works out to 1.1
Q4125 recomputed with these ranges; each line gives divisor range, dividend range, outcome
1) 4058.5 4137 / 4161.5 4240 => 1.04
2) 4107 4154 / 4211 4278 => 0.97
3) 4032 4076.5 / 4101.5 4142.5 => 1.11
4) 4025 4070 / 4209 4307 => 1.06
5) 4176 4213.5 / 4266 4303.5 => 0.91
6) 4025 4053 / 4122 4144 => 1.12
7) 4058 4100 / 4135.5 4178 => 1.09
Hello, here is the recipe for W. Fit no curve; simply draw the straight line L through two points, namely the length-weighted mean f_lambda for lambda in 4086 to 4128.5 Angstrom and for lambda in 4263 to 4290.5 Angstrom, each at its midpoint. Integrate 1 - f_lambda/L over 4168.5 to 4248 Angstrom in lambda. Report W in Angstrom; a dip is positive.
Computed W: -1.7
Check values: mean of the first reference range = 49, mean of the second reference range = 44.6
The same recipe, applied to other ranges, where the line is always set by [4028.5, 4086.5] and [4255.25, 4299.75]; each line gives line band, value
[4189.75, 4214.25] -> -1.6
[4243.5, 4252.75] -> -0.7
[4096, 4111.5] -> 0.1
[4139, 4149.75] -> -0.8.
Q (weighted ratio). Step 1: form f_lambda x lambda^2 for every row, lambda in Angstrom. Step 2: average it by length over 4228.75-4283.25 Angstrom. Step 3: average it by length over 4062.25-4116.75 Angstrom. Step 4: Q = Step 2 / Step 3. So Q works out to 1.06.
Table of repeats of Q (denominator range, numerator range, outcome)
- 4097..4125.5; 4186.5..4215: 1.04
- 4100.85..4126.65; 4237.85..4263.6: 1.03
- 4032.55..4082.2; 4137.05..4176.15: 1.14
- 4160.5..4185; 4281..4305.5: 0.86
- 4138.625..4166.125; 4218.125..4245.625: 0.95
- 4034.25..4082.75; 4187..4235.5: 1.09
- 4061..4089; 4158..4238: 1.10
